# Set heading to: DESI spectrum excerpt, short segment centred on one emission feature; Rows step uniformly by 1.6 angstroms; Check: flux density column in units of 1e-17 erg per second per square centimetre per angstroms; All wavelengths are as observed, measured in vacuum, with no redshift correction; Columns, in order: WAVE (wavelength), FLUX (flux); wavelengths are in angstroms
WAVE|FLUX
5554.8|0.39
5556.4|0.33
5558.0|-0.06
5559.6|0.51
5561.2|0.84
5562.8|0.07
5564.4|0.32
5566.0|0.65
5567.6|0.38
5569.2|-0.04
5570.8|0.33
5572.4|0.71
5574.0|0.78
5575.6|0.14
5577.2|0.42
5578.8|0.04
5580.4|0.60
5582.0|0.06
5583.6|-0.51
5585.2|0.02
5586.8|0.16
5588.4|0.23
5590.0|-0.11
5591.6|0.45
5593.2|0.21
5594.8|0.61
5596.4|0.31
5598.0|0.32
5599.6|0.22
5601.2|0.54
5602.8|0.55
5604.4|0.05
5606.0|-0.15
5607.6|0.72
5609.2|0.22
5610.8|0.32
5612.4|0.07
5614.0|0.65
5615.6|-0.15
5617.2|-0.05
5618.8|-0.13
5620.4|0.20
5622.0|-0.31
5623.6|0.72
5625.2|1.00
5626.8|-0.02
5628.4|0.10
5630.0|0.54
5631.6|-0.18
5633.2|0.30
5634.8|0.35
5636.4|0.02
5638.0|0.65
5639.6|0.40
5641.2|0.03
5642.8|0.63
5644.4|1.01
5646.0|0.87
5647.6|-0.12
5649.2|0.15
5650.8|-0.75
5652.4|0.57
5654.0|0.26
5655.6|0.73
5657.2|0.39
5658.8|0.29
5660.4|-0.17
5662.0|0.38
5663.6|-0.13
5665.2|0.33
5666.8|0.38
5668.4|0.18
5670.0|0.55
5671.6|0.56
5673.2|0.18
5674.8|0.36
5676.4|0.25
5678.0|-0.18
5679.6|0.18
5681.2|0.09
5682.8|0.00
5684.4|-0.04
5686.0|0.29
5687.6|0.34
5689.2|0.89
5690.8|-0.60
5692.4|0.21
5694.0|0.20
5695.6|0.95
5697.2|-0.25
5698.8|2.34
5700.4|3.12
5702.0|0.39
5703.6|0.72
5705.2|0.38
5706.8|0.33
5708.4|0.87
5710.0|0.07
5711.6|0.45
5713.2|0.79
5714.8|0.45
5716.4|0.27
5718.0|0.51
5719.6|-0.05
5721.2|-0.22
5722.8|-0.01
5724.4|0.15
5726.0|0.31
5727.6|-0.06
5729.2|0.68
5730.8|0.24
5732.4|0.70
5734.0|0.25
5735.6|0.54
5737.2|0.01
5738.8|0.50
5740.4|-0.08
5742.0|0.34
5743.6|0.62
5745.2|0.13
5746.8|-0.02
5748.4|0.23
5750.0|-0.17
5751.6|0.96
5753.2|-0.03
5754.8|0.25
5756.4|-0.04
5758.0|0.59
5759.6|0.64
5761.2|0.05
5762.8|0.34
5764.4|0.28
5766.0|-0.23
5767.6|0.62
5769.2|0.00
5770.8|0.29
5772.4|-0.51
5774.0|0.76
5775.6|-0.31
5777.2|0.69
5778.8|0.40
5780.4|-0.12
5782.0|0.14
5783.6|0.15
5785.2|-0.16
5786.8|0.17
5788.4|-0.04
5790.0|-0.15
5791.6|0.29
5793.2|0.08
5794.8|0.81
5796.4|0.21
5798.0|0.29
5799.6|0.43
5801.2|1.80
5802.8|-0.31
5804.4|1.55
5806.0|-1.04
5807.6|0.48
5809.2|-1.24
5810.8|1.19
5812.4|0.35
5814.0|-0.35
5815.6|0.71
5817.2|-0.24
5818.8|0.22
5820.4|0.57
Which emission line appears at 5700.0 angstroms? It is [O III] 5007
